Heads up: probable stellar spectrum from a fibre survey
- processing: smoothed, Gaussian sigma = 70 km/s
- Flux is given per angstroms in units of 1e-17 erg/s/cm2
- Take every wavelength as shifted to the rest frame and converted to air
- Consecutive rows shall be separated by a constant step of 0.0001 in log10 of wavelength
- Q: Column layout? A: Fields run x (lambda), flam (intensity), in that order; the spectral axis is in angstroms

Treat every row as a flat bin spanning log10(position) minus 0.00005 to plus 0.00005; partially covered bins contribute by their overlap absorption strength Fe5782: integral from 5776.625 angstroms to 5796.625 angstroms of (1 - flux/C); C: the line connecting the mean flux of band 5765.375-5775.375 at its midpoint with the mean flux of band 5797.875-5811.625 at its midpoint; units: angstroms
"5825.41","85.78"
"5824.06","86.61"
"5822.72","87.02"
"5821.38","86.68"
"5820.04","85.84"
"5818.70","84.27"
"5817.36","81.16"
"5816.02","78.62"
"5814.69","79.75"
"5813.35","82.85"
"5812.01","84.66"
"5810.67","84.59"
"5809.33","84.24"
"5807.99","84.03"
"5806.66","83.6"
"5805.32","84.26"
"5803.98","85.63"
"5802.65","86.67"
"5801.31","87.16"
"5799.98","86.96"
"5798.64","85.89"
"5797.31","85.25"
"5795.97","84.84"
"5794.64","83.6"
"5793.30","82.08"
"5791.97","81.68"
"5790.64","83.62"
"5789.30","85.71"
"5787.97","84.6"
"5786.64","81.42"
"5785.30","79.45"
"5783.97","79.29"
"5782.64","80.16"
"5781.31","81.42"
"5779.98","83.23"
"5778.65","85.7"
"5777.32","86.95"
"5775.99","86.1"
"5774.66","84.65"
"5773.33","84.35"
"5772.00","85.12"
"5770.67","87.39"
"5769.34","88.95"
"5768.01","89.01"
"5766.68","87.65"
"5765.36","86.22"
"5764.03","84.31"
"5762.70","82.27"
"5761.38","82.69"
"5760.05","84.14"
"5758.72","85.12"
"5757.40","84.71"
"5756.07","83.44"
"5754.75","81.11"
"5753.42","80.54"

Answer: 0.7 angstroms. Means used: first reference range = 86.7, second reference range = 85.3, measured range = 82.9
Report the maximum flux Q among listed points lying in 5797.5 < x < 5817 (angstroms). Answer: 87.16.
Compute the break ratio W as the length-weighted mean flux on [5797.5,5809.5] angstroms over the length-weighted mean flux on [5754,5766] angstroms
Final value 1.02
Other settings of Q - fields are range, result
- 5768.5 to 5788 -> 88.95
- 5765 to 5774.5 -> 89.01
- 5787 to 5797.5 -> 85.71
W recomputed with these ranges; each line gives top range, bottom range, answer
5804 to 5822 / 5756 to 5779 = 0.98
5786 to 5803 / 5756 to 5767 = 1.00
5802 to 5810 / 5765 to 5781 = 0.98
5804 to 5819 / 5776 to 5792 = 1.00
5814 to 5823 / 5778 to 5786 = 1.02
